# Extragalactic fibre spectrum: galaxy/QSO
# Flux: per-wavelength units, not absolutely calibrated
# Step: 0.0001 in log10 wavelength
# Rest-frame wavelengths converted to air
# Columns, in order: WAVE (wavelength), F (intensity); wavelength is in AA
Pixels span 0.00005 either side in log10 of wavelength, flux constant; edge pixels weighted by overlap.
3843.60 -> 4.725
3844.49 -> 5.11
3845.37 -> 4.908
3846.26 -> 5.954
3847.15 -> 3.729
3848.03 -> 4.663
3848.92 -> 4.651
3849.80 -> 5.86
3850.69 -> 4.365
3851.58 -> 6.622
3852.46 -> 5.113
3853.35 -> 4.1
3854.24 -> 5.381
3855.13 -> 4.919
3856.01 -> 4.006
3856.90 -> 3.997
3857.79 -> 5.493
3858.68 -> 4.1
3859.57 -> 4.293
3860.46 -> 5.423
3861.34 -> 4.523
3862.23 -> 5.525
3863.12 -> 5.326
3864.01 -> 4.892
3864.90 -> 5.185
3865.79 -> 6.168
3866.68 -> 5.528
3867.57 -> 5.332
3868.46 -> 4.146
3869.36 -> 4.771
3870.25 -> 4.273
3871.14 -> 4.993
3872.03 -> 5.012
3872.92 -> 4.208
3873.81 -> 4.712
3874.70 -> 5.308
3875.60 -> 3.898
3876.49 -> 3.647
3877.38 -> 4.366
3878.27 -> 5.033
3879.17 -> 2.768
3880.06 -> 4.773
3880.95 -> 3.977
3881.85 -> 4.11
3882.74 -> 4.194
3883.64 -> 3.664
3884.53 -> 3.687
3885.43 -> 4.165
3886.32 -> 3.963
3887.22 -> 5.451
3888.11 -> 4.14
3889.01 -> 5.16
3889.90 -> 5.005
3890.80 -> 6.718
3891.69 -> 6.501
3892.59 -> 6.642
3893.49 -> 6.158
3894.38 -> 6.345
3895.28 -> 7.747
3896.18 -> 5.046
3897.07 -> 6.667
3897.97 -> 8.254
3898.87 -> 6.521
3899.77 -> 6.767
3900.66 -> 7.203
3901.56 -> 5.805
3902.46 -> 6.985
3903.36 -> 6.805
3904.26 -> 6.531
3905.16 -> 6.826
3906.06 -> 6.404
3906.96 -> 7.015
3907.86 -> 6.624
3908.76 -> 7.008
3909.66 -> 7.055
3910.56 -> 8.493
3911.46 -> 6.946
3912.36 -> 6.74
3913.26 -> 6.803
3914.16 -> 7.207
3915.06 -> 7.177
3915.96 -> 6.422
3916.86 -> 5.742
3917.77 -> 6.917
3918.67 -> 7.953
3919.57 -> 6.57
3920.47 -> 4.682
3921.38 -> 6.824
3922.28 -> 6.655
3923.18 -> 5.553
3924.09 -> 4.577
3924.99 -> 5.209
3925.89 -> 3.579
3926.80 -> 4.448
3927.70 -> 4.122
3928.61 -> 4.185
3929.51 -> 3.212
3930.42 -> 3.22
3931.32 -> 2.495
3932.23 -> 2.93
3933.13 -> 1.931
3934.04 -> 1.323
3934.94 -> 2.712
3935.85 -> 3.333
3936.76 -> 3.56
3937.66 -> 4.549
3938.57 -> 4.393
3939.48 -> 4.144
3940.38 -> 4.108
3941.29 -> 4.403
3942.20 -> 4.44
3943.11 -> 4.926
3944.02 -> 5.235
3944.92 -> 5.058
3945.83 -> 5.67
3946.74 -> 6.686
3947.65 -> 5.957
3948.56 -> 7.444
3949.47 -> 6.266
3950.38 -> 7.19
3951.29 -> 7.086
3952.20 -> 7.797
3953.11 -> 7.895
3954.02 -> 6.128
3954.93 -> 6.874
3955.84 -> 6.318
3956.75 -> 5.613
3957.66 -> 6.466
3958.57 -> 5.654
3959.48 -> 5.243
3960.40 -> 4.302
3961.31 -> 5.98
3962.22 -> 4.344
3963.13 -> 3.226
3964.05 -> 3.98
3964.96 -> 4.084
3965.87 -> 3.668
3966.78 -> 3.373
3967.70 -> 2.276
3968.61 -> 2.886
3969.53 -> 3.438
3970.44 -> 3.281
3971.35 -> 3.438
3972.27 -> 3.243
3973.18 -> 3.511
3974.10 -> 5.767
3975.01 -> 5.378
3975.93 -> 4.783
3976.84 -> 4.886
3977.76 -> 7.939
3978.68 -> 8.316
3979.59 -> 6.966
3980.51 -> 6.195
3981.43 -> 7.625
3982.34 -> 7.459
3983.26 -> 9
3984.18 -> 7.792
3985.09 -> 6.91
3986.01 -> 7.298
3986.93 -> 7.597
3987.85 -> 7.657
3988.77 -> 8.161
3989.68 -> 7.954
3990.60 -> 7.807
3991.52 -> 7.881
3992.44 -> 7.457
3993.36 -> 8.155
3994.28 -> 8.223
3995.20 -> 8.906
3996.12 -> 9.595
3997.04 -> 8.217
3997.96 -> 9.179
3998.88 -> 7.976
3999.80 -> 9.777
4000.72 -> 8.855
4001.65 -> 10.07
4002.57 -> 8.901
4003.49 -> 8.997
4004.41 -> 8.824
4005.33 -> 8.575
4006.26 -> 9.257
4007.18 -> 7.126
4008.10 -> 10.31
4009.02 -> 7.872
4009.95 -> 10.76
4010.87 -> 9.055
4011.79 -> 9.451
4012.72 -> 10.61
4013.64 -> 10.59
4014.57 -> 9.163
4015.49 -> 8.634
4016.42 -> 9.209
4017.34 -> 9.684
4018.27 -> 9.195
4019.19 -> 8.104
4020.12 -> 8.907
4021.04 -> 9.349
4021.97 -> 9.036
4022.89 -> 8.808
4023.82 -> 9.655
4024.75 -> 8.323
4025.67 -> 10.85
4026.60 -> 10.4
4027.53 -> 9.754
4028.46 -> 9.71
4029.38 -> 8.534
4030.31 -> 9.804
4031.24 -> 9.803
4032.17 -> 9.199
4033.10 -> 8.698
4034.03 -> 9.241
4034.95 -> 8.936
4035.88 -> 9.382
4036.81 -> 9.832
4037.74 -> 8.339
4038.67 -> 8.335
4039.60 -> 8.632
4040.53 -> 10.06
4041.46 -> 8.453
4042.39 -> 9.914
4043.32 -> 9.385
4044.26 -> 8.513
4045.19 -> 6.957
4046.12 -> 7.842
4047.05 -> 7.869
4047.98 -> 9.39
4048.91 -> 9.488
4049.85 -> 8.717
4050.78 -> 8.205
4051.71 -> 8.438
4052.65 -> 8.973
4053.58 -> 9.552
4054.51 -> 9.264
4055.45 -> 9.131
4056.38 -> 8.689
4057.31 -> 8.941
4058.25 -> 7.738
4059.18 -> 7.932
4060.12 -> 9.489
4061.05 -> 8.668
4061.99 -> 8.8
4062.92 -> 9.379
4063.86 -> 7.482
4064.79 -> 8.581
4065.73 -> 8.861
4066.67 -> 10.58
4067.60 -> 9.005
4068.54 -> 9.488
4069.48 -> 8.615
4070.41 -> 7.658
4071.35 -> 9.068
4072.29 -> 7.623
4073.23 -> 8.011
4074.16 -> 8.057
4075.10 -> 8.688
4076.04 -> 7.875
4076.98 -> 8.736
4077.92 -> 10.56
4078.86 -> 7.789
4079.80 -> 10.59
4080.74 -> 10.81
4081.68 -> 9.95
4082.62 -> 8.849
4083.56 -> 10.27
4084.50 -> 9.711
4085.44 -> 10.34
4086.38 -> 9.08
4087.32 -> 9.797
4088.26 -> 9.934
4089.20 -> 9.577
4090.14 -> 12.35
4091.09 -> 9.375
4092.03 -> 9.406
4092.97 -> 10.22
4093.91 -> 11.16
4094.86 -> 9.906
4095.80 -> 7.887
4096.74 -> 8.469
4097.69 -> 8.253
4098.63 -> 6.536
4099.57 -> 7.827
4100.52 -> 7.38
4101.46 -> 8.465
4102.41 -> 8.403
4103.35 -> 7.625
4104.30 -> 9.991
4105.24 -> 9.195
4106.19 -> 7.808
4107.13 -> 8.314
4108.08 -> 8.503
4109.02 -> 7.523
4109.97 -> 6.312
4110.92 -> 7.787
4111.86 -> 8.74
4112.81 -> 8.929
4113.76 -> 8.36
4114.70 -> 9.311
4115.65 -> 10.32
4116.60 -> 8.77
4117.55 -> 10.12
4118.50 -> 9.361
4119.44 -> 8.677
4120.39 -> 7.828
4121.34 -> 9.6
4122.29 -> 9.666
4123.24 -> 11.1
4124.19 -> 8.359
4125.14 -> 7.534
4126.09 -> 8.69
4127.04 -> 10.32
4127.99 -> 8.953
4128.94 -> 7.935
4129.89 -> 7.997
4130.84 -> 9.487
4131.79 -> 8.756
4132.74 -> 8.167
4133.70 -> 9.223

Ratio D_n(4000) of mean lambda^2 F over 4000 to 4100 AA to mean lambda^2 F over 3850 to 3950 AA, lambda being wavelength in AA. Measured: 1.9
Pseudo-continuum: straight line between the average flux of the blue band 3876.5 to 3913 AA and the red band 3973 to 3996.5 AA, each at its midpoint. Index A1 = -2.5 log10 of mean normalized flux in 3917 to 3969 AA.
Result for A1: 0.32 mag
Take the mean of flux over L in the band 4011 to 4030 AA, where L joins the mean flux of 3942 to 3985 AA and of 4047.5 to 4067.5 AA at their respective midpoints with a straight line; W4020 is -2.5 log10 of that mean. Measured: -0.23 mag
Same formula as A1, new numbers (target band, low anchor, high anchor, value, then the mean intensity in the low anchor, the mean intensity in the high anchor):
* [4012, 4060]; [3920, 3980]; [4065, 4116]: -0.23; 4.84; 8.95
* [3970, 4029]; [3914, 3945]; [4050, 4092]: -0.18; 4.65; 9.1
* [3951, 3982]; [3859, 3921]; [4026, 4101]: 0.34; 5.67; 9.04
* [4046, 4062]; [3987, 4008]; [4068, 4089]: 0.03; 8.54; 9.16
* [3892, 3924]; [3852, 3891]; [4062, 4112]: -0.24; 4.66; 8.91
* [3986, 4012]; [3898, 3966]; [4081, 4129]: -0.24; 5.55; 9.01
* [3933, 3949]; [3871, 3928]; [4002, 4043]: 0.48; 5.74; 9.24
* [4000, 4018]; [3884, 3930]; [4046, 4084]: -0.18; 6.06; 8.88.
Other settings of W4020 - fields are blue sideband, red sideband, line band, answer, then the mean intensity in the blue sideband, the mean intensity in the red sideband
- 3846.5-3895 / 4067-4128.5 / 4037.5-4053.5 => -0.09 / 4.85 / 8.98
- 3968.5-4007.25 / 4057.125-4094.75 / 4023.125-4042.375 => -0.13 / 7.28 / 9.23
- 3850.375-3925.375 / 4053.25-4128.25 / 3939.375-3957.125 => 0.10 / 5.58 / 8.96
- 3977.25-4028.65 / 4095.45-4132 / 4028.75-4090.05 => -0.04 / 8.71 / 8.6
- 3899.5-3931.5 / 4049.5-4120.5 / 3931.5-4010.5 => 0.13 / 6.05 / 8.91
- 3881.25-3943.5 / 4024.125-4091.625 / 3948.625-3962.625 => 0.04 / 5.41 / 9.1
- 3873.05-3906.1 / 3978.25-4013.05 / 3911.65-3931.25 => 0.13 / 5.44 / 8.44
